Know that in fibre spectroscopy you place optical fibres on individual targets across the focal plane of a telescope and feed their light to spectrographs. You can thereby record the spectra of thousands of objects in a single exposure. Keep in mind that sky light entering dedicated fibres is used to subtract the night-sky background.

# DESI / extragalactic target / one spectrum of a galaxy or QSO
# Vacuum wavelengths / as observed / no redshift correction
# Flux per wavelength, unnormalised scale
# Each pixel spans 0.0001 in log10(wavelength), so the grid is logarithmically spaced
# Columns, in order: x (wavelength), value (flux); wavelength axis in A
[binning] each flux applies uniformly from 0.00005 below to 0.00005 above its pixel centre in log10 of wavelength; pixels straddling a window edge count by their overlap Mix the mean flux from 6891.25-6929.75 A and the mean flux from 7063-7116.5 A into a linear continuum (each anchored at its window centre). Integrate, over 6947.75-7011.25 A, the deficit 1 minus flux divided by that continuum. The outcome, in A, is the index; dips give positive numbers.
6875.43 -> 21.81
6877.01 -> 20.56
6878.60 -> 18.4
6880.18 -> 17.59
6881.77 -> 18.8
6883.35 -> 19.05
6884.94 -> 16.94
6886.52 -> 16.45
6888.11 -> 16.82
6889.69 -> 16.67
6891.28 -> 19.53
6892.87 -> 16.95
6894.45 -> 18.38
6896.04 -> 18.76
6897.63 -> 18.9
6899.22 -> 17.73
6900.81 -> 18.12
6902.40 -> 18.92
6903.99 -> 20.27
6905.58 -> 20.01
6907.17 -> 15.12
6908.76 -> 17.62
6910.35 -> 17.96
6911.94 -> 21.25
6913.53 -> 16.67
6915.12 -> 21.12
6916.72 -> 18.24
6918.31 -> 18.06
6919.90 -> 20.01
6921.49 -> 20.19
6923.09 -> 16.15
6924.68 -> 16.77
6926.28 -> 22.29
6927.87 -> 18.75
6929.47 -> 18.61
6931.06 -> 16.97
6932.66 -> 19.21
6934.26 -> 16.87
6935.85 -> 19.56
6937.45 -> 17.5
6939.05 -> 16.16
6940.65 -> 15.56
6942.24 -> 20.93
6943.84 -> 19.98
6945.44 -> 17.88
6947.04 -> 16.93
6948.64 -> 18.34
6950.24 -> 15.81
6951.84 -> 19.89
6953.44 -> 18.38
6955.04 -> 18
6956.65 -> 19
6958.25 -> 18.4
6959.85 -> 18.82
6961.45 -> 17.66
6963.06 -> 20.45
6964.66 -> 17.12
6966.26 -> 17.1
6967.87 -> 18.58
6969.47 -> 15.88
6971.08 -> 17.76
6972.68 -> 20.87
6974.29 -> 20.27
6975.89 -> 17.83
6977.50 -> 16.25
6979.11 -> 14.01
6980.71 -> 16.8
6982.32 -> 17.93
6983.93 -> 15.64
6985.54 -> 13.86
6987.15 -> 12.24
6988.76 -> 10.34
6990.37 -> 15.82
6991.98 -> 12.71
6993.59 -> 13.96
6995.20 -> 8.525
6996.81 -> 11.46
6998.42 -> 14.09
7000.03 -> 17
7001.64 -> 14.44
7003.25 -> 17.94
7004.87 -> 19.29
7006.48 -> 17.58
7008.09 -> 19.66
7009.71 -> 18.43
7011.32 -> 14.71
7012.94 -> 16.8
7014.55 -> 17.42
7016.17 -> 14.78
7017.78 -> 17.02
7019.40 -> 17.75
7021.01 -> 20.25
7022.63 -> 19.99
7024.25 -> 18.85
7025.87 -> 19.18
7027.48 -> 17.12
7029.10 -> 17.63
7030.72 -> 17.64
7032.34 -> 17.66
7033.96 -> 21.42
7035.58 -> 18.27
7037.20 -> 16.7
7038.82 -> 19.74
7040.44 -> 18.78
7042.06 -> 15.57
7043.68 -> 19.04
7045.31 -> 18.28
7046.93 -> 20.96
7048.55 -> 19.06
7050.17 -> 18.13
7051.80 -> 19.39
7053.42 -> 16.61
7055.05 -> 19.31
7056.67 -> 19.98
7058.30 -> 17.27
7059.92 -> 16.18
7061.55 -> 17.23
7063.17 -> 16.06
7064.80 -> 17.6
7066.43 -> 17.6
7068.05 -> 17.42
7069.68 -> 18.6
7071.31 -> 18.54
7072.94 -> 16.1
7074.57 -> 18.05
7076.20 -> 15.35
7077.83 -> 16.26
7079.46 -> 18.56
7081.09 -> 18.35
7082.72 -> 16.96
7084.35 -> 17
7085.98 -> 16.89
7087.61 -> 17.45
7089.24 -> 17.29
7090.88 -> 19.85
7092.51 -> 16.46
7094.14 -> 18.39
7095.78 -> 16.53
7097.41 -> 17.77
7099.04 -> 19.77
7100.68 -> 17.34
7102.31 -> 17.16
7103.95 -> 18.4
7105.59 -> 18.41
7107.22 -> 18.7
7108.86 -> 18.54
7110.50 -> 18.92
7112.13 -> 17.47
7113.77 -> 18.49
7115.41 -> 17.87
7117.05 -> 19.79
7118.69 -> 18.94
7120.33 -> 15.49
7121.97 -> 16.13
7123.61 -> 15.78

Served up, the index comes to 5.90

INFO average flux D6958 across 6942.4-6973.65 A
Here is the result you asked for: 18.3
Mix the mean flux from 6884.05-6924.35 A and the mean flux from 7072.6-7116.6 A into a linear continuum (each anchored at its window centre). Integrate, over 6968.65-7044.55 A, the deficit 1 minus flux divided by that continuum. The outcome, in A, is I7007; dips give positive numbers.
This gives 5.2 A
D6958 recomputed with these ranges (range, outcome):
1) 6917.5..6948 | 18.3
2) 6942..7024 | 16.9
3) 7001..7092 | 17.9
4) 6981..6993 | 14.2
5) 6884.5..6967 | 18.3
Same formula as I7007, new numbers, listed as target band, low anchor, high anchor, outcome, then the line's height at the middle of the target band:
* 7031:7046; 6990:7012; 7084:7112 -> -1.81 A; 16.4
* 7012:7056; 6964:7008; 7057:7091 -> -4.27 A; 16.6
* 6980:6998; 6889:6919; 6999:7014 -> 4.03 A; 17.5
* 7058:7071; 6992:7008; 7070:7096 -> -0.31 A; 16.9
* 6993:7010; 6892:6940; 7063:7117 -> 2.33 A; 18.1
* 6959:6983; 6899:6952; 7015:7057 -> 0.74 A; 18.4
